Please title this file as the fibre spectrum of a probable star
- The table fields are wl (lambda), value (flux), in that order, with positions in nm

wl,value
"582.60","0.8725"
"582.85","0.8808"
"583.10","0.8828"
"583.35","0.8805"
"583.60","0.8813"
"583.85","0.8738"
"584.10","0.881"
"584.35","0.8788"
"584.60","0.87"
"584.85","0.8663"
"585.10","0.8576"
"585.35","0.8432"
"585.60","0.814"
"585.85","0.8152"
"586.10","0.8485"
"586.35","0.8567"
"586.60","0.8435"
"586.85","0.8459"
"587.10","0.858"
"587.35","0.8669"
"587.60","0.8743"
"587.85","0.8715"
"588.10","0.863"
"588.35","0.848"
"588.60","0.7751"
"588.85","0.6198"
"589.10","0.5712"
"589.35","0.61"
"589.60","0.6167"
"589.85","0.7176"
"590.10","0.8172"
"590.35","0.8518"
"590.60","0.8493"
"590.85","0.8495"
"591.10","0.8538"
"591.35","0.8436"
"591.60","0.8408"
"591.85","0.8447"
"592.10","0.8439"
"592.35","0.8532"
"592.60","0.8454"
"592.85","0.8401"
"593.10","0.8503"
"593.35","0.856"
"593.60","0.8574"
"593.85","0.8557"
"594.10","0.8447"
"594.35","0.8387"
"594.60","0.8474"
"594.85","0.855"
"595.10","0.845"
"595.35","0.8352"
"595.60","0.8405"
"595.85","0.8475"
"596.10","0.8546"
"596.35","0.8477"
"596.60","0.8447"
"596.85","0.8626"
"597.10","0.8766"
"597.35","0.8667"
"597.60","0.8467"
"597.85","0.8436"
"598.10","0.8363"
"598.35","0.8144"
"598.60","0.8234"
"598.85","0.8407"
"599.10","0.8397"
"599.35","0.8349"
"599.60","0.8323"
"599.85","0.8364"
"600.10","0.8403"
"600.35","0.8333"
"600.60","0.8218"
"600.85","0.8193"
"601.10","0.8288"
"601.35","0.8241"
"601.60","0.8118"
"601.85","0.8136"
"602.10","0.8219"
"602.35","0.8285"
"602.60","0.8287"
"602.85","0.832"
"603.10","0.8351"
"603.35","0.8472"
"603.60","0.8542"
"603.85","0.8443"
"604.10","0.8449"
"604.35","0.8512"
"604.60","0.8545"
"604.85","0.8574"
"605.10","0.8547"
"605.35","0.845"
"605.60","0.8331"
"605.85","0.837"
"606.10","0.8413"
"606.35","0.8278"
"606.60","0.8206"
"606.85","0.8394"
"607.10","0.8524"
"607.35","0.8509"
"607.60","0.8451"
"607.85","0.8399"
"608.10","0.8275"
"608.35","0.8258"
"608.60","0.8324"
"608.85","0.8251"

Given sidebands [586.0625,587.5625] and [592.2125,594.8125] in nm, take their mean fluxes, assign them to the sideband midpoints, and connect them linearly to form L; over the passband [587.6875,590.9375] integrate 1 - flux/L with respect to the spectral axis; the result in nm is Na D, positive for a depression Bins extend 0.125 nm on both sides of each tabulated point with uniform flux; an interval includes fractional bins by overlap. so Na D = 0.36 nm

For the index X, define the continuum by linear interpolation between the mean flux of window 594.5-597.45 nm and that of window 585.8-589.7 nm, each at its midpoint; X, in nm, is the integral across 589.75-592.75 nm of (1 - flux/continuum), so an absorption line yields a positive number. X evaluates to -0.08 nm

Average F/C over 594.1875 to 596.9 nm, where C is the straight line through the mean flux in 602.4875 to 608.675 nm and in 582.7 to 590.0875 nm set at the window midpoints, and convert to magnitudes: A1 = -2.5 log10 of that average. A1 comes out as -0.02 mag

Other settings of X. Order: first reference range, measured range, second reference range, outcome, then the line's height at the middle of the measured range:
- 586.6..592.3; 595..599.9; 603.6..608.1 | -0.14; 0.82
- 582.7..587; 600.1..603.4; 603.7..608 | 0.08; 0.847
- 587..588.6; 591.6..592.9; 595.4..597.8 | 0.01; 0.855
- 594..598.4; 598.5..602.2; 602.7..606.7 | 0.07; 0.845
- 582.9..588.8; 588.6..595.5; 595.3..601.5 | 0.34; 0.847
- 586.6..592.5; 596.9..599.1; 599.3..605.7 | -0.05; 0.824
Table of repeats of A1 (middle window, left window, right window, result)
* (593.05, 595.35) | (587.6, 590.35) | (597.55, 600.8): -0.08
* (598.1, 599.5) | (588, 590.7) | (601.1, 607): -0.04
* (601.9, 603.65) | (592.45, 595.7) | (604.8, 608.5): 0.01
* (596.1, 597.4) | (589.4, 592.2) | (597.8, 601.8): -0.05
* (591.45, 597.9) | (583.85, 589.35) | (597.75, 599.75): -0.03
